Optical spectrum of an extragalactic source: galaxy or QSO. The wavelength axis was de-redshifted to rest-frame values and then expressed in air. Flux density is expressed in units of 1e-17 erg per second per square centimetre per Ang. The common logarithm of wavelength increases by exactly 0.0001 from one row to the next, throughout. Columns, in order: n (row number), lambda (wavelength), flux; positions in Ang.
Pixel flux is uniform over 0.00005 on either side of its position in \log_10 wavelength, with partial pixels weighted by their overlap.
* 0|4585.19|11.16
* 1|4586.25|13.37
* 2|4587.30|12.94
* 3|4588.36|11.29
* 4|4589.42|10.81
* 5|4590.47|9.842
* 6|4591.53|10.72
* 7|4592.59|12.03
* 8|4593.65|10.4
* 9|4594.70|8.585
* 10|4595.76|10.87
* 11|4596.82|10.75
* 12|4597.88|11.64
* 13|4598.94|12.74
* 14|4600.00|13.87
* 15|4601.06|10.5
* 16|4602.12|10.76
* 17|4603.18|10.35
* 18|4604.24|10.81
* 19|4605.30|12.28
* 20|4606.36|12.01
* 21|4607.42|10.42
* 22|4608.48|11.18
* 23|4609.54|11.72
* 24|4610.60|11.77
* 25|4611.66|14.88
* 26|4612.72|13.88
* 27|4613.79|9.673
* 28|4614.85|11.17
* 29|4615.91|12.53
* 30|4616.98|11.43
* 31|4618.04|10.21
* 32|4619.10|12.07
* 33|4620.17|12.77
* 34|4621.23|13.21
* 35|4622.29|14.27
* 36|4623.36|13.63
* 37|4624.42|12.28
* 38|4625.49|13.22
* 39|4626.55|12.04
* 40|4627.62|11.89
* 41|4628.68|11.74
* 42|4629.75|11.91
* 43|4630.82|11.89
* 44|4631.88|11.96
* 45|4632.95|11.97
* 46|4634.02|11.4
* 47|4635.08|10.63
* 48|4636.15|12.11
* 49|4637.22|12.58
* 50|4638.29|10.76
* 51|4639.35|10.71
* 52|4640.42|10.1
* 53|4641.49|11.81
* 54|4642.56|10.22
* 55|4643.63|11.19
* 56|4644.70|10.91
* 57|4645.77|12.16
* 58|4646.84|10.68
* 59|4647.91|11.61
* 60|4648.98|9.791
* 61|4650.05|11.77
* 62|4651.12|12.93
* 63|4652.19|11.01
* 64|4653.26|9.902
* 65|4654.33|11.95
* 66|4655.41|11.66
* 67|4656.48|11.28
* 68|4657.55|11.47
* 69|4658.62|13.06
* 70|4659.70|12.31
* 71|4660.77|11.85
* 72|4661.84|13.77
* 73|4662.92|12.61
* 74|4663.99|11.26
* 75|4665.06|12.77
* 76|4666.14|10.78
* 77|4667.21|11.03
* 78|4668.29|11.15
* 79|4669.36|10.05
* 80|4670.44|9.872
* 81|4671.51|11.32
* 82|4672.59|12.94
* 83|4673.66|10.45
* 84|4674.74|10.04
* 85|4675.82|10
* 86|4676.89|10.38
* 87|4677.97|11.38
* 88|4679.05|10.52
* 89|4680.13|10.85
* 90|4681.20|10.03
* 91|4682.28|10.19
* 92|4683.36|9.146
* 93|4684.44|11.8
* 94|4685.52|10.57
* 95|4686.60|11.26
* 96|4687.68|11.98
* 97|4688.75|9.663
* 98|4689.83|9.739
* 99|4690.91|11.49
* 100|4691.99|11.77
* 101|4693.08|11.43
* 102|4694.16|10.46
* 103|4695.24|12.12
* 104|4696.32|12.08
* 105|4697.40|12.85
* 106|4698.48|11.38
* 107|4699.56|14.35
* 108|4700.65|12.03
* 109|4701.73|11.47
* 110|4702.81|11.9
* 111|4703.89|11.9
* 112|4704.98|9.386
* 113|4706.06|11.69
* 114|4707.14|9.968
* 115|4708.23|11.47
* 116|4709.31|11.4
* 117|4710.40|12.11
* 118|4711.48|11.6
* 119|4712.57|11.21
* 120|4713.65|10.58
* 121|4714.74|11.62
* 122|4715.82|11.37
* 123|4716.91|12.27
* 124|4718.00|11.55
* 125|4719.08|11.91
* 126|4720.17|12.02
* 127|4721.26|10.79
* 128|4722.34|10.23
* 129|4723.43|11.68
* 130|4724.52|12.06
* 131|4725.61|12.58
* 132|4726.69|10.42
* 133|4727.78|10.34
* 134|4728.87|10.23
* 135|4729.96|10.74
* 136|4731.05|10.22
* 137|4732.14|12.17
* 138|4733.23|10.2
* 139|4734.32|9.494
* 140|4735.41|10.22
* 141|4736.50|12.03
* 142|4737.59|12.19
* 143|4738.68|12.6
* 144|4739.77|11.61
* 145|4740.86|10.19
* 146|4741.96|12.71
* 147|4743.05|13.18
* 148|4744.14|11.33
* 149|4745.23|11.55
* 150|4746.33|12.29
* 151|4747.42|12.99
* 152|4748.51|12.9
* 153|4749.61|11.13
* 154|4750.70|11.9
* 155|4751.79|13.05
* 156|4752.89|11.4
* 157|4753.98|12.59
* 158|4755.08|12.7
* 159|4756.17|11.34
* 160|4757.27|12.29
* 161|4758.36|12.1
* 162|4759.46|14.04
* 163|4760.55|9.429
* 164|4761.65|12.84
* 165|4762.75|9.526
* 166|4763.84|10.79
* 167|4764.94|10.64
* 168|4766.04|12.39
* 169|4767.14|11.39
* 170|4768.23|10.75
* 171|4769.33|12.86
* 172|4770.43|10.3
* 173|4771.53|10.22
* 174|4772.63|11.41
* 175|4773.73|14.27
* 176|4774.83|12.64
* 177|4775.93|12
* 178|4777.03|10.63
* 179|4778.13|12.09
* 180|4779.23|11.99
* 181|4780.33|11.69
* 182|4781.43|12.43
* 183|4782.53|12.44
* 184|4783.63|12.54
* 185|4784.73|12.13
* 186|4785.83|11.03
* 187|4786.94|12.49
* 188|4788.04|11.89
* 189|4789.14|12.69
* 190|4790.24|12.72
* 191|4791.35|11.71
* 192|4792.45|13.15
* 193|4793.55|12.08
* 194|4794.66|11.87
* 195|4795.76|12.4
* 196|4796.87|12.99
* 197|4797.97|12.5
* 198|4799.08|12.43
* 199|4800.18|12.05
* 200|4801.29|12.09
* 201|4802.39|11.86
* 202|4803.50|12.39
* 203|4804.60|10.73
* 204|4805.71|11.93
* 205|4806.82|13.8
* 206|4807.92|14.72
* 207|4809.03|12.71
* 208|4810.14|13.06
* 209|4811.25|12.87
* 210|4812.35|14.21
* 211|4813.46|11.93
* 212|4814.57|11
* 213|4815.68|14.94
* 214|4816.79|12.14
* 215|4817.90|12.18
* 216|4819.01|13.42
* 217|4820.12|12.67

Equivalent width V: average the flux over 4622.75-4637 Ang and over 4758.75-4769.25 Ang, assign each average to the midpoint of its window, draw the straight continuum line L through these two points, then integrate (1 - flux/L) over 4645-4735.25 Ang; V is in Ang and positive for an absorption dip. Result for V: 3.8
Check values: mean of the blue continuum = 12.1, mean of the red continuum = 11.4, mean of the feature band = 11.3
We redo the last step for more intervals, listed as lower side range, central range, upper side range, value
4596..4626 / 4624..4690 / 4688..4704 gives 2.8 Ang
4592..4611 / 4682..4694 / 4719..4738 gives 0.3 Ang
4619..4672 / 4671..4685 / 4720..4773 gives 1.1 Ang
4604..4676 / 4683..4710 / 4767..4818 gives 1.2 Ang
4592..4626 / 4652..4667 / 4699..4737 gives -0.3 Ang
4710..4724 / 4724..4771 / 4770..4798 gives 0.7 Ang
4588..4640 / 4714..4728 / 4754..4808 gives 0.5 Ang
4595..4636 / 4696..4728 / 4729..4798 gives 0.8 Ang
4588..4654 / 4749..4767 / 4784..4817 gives 0.8 Ang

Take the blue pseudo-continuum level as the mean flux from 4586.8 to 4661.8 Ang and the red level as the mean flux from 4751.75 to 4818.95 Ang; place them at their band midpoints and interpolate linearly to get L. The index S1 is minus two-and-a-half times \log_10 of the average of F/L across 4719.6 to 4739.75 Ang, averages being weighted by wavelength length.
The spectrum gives 0.08 mag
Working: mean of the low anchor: 11.6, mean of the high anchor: 12.2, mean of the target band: 11.1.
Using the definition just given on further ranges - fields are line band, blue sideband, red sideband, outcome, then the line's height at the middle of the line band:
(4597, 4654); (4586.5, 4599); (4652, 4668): -0.03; 11.4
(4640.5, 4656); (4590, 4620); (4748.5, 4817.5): 0.04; 11.6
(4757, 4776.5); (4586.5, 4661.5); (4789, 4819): 0.07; 12.4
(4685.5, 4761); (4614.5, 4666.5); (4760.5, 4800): 0.03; 11.9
